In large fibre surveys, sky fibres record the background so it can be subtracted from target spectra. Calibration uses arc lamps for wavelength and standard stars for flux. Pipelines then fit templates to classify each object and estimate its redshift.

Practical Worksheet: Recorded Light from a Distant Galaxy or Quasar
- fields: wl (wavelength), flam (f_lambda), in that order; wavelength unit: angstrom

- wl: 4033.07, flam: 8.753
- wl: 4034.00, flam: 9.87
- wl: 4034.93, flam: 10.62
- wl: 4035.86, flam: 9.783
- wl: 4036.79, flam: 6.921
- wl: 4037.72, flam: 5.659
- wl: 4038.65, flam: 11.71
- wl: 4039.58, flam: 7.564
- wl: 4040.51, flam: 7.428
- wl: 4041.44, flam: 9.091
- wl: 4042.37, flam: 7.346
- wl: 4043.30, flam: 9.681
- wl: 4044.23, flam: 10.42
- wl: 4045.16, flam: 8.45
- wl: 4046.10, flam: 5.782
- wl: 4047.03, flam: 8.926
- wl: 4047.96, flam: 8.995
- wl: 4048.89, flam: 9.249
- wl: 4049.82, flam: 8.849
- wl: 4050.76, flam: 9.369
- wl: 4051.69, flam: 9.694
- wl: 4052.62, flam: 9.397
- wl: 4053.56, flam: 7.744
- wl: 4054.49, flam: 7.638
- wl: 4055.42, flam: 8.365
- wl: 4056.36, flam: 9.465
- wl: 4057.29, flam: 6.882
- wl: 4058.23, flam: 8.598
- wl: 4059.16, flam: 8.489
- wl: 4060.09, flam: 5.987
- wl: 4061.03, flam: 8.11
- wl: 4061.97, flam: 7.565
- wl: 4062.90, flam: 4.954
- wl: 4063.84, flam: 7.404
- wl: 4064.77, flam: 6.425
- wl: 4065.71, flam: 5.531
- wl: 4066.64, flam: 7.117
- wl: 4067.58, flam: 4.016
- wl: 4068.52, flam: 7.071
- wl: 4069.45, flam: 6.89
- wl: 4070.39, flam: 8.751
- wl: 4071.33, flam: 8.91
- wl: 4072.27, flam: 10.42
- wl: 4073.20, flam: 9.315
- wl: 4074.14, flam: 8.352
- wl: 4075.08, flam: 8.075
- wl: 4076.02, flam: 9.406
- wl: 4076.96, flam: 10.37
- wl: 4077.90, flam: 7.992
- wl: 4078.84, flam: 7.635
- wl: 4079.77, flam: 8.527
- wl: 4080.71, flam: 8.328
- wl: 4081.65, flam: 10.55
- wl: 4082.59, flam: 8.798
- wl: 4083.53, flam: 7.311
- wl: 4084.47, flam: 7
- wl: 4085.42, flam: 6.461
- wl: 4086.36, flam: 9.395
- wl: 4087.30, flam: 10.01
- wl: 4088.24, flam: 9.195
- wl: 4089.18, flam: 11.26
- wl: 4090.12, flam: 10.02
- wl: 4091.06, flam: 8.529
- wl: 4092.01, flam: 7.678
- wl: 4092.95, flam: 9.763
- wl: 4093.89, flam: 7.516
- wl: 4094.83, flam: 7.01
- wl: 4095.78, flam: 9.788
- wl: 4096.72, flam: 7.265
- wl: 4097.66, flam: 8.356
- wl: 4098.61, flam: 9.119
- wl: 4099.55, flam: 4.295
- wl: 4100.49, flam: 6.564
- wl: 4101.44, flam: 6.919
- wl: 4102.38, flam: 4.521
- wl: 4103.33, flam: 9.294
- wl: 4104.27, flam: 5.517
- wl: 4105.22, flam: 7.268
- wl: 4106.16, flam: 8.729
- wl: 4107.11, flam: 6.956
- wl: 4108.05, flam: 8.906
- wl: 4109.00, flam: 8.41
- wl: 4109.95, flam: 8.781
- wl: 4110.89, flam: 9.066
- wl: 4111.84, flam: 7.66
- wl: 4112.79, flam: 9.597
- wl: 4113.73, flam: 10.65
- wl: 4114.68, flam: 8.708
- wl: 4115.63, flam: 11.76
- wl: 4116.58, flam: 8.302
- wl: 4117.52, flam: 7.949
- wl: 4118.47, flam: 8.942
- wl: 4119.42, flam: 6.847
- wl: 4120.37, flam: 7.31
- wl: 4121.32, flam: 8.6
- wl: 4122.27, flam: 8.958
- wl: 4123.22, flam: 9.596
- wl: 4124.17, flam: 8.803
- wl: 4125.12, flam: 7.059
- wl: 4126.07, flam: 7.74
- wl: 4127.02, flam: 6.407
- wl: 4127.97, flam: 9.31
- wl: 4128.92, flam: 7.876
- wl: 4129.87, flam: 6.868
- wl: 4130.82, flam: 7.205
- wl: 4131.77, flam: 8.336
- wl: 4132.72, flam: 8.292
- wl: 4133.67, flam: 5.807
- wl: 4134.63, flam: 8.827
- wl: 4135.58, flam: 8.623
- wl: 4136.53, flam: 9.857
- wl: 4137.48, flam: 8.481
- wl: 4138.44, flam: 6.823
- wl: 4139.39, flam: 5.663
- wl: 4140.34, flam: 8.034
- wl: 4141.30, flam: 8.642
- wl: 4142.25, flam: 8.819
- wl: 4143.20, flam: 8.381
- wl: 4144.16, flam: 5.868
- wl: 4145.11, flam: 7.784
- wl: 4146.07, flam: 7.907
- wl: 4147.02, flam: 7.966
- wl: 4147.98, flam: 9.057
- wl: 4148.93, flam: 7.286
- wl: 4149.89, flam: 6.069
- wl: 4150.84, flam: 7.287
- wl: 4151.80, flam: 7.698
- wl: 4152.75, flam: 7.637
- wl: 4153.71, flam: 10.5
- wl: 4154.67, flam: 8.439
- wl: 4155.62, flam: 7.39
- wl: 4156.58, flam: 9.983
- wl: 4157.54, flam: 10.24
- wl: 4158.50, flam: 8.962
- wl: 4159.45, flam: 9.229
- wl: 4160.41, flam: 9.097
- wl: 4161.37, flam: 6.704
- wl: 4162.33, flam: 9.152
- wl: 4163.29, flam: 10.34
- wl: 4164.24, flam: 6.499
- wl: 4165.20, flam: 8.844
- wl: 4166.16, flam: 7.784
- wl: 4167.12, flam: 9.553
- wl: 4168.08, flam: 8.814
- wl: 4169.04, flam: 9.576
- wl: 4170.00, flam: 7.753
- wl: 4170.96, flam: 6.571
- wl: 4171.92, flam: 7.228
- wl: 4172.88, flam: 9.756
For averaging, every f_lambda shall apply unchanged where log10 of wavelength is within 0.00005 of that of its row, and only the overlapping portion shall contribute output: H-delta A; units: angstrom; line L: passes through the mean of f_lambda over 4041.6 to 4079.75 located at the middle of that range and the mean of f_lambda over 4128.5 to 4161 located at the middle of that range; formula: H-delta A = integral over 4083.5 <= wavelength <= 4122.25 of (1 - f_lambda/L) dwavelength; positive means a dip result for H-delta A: -0.7 angstrom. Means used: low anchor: 8.1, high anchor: 8.08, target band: 8.24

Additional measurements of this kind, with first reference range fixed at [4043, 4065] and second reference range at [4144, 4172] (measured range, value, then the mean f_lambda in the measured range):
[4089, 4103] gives 0.6 angstrom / 7.85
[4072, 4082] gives -0.9 angstrom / 8.96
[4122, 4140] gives 0.8 angstrom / 7.91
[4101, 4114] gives 0.4 angstrom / 7.99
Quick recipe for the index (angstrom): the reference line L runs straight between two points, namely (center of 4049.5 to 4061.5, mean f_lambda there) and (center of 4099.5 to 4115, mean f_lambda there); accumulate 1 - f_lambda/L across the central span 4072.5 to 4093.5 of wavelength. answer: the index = -2.0 angstrom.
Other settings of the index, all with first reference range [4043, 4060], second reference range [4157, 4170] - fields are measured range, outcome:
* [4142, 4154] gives 1.3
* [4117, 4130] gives 1.0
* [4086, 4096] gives -0.5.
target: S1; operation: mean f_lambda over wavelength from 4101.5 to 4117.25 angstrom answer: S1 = 8.34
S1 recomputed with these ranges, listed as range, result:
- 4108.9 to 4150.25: 8.16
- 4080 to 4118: 8.33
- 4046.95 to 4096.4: 8.28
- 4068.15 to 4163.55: 8.27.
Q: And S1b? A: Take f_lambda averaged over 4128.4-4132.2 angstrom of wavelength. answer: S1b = 7.59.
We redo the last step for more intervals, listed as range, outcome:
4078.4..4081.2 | 8.21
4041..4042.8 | 8.23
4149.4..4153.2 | 7.18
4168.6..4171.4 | 7.96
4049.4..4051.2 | 9.07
